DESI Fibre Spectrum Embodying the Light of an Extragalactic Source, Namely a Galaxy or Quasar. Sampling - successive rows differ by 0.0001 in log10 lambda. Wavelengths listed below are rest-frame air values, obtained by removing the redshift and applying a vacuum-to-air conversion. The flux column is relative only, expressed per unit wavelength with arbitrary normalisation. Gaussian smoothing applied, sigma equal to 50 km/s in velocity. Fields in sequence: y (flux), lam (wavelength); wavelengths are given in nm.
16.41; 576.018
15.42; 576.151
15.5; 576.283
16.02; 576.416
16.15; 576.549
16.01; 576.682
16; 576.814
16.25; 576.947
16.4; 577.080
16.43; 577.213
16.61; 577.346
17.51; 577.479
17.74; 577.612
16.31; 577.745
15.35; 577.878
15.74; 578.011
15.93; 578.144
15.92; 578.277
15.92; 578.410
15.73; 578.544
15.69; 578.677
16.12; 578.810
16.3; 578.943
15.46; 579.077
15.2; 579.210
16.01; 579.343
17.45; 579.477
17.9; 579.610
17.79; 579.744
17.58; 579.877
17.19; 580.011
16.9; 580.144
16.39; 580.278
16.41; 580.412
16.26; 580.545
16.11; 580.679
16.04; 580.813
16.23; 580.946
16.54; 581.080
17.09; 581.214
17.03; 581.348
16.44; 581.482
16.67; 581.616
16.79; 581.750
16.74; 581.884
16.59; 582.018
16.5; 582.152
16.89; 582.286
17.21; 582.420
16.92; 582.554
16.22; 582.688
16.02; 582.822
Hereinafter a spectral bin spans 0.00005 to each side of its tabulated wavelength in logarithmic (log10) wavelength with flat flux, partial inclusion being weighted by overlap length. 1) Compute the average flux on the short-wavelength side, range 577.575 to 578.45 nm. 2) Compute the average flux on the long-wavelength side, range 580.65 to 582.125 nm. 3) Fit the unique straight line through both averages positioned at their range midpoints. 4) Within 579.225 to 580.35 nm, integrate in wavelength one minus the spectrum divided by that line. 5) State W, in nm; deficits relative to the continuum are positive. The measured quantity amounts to -0.05 nm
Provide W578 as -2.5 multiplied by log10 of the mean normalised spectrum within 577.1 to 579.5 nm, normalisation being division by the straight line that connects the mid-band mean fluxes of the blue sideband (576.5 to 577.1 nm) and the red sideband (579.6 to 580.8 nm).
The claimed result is 0.02 mag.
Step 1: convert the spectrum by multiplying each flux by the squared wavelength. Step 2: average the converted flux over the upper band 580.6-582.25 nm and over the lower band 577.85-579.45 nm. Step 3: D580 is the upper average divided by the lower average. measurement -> 1.06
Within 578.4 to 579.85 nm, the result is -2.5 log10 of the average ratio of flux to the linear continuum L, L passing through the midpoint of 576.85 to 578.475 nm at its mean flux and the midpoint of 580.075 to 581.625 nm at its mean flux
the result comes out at 0.00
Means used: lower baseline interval 16.3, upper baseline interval 16.5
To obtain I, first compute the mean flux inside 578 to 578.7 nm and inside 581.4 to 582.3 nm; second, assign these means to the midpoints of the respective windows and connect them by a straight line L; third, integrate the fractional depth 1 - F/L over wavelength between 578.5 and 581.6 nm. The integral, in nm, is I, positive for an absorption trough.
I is -0.06 nm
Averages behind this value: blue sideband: 15.8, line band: 16.5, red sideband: 16.6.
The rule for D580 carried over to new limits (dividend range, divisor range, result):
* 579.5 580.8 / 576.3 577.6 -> 1.04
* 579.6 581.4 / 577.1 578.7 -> 1.04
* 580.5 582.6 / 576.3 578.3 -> 1.04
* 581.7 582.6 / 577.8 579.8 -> 1.05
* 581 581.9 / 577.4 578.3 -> 1.03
